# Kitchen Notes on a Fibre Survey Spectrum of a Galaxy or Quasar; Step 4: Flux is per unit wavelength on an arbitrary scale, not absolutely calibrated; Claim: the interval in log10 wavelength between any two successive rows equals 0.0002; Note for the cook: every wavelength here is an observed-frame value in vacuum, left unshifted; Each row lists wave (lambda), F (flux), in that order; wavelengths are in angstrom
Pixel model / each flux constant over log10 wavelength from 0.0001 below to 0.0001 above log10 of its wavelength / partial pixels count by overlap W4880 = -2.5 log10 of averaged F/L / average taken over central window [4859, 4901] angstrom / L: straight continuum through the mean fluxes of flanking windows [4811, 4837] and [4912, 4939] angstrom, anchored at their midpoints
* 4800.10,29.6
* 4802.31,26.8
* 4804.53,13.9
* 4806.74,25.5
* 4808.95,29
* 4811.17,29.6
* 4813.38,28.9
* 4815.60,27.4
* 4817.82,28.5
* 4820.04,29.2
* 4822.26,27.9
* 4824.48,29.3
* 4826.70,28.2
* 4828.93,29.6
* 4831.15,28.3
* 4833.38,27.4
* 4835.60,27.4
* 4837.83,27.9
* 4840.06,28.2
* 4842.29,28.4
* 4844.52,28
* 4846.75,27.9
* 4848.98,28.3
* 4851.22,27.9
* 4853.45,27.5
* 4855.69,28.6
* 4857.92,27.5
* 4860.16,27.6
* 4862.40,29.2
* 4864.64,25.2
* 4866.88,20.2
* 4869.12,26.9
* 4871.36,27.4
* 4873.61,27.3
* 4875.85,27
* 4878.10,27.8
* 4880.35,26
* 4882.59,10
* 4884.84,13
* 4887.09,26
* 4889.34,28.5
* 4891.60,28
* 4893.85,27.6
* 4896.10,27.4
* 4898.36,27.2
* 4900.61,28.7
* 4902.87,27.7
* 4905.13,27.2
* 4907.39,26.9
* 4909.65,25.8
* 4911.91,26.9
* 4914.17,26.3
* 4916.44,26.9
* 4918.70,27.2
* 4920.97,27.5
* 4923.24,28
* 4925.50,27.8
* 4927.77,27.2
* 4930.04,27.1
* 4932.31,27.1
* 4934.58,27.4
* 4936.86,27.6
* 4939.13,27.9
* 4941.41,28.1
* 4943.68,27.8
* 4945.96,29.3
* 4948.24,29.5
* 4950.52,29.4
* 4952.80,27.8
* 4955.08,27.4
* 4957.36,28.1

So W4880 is 0.10 mag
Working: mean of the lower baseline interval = 28.4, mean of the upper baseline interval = 27.3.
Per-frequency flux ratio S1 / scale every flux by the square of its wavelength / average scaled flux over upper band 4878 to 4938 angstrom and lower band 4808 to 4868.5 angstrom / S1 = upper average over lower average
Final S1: 1.0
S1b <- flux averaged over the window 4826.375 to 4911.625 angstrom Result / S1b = 26.6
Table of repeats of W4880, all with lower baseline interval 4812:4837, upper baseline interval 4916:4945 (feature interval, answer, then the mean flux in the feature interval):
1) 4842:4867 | 0.028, 27.4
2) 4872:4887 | 0.245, 22.3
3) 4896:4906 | 0.004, 27.7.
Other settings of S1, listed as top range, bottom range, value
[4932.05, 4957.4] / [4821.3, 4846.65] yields 1.04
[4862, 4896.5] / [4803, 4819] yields 0.97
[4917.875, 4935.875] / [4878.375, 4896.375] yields 1.19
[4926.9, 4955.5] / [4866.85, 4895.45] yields 1.17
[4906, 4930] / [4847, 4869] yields 1.03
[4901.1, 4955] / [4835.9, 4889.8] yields 1.09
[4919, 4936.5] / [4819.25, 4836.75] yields 1.01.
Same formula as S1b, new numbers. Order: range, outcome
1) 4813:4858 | 28.2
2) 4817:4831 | 28.8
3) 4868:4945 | 26.4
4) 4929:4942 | 27.5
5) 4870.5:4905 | 25.3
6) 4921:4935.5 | 27.4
